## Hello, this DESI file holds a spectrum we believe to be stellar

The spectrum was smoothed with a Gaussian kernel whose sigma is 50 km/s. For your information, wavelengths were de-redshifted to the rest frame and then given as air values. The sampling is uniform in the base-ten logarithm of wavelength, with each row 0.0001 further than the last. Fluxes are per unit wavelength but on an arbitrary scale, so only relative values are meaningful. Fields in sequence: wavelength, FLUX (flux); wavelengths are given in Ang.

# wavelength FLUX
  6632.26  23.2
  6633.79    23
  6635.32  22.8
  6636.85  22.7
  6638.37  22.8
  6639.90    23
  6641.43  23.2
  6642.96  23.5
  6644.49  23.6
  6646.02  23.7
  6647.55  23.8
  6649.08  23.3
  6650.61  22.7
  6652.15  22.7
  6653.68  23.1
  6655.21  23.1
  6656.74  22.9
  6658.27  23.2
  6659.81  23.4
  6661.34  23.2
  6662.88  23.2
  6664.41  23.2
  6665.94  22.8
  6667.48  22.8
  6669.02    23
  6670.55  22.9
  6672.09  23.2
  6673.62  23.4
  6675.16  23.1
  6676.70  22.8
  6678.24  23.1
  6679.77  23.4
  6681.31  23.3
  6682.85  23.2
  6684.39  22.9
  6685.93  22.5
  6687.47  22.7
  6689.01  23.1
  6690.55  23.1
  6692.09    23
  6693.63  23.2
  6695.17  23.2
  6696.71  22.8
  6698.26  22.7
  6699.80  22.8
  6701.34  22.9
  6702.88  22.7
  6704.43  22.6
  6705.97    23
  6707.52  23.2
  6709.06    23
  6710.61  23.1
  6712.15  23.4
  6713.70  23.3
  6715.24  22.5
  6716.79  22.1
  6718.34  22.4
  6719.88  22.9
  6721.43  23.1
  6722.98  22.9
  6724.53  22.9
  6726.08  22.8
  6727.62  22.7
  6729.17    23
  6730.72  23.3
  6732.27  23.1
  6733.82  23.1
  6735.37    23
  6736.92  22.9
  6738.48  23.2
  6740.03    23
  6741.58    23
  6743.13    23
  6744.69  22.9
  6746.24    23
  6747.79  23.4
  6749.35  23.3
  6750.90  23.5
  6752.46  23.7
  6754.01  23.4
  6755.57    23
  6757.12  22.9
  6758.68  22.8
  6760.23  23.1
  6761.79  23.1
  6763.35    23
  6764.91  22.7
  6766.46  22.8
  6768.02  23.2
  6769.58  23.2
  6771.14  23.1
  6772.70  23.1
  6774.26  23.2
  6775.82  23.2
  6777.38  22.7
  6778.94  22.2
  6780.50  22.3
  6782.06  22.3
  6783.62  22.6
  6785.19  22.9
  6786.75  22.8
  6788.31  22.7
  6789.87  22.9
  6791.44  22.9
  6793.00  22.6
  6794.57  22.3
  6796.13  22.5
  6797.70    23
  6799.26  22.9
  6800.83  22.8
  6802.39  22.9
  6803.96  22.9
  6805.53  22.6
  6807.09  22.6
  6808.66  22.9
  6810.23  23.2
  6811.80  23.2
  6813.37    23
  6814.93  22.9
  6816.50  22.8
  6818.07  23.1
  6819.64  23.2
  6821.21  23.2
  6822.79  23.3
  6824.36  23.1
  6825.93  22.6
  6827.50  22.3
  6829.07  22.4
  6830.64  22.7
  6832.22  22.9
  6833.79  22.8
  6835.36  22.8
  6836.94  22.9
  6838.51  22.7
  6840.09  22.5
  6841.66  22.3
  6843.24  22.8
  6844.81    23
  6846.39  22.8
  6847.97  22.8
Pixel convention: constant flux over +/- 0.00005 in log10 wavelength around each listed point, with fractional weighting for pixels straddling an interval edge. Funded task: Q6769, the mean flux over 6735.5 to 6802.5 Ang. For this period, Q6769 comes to 22.9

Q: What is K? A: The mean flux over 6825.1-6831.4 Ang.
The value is 22.5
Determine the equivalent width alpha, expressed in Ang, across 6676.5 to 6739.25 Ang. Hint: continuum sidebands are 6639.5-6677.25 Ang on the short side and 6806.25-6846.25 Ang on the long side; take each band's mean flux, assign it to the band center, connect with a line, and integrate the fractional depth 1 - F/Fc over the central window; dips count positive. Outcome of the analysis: 0.31 Ang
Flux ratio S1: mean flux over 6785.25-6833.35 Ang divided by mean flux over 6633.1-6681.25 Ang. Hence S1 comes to 0.99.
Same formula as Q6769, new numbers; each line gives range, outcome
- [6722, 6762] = 23.1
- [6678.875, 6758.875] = 23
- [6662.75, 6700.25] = 23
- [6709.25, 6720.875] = 22.8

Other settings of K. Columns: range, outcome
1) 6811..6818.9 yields 23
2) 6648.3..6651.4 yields 23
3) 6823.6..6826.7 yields 22.9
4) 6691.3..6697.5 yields 23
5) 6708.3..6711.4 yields 23.1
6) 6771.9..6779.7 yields 22.9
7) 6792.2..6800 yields 22.7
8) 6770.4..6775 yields 23.1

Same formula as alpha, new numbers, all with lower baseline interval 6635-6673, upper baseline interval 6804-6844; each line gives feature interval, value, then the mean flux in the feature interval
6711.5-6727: 0.13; 22.8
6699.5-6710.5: 0.06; 22.9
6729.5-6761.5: -0.23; 23.1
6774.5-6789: 0.16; 22.7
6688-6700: 0.03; 23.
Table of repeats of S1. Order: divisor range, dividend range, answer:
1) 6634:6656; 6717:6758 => 1.00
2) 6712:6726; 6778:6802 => 0.99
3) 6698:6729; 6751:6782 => 1.01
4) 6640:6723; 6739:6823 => 1.00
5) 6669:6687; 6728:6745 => 1.00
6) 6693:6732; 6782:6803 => 0.99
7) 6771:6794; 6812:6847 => 1.00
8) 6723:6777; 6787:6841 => 0.99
